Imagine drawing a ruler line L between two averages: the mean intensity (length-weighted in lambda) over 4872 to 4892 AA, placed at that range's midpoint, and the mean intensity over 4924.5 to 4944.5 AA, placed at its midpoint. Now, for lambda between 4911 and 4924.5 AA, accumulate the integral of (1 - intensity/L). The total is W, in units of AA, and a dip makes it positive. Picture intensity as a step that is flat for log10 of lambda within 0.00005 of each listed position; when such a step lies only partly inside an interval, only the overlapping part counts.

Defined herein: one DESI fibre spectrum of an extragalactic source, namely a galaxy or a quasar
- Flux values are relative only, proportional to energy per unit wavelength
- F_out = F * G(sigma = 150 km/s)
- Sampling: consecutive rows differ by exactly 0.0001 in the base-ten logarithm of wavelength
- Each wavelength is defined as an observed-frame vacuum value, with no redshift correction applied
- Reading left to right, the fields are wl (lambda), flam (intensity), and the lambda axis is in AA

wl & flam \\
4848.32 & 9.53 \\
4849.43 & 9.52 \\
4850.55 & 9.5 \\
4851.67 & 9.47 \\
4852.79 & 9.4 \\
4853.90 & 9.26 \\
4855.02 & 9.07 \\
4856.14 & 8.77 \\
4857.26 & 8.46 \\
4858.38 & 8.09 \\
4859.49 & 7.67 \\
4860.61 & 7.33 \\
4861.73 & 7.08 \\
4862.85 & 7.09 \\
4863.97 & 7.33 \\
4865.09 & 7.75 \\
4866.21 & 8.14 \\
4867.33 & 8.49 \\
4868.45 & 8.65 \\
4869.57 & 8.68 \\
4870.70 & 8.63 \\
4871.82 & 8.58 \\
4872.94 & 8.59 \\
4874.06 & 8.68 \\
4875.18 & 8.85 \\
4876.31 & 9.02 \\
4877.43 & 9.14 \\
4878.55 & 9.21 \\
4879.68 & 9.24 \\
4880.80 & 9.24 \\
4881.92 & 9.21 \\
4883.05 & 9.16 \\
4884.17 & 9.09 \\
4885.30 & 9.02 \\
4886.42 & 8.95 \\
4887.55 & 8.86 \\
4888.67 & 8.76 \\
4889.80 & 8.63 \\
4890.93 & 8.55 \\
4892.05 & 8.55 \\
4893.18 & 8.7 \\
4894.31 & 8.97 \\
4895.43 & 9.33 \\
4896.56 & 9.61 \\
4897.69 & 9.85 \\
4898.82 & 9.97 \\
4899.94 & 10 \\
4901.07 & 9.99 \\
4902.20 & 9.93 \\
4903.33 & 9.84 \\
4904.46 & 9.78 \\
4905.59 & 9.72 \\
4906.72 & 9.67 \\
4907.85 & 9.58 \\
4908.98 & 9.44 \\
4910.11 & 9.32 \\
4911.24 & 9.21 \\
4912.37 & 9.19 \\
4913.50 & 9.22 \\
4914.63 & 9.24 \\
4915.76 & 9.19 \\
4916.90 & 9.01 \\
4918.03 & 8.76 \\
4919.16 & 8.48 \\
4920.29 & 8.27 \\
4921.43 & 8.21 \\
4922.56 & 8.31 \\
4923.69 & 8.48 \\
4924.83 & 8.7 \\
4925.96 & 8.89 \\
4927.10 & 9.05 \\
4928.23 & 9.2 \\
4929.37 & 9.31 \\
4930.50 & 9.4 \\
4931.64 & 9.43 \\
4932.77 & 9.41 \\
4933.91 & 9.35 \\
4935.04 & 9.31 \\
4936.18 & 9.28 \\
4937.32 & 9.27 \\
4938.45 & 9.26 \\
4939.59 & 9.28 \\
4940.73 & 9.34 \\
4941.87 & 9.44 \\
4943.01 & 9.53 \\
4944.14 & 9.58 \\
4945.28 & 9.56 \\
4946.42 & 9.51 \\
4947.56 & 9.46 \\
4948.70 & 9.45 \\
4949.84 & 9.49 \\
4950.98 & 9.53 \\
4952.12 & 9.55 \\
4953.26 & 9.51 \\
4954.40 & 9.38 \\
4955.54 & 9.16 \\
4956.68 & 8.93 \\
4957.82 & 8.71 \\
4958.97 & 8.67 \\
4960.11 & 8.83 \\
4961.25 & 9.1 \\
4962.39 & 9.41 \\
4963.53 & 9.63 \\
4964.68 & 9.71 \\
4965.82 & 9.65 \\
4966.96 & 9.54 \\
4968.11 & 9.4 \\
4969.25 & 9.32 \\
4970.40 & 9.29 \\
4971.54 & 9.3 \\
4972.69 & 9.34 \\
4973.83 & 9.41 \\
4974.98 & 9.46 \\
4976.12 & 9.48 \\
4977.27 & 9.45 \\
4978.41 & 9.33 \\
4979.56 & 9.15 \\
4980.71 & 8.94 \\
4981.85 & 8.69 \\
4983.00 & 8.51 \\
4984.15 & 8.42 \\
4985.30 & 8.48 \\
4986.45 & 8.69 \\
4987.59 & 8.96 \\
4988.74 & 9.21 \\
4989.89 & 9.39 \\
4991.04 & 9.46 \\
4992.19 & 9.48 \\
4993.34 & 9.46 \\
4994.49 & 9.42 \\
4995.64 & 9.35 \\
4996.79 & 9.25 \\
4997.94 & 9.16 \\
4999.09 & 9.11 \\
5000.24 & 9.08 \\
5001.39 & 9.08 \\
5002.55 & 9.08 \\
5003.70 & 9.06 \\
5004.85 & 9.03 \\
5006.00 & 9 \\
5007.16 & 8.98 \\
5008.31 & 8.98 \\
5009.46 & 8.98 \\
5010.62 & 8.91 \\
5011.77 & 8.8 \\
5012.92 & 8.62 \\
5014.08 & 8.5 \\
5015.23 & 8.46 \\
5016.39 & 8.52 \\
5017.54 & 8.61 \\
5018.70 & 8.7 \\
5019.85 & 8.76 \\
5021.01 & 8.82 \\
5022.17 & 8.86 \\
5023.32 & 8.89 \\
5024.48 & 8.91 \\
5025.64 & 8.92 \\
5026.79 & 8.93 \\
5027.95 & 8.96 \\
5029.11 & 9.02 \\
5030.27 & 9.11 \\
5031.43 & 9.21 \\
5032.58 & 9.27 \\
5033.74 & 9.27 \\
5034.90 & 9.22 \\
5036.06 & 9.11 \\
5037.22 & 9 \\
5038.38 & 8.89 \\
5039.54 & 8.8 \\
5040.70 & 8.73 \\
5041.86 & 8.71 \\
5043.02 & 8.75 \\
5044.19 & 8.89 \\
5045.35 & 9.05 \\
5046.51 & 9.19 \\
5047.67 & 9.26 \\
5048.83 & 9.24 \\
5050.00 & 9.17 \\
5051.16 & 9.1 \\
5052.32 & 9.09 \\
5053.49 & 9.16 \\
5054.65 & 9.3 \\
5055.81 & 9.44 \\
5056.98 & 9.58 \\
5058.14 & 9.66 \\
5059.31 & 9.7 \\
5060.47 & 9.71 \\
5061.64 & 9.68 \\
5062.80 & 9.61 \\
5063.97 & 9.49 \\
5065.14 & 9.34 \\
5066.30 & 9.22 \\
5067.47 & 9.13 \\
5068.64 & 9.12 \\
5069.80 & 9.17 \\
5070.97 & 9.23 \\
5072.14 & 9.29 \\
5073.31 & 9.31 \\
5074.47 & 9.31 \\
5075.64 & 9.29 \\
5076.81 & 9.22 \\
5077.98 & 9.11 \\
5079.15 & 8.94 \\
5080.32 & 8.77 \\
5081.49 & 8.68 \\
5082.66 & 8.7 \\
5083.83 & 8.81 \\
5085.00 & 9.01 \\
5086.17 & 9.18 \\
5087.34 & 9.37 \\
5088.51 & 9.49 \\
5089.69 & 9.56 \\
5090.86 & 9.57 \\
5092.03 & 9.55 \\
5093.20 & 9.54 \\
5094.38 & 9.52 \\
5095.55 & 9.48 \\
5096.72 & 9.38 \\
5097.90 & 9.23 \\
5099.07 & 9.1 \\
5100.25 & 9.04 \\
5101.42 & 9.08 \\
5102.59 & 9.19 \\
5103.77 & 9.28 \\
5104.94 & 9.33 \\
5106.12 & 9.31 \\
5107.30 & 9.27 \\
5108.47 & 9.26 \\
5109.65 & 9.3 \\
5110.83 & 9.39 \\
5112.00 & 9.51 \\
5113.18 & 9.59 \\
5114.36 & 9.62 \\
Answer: 0.57 AA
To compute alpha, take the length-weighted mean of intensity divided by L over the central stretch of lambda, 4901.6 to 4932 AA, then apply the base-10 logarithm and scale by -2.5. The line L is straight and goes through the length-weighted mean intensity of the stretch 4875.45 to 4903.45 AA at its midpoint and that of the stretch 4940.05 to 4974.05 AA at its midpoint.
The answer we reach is 0.02 mag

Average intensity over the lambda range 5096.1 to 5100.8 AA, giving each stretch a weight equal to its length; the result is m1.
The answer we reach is 9.18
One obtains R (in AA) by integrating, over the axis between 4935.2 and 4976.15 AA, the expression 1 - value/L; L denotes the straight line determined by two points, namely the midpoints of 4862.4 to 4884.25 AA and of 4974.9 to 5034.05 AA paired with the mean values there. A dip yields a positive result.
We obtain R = -2.25 AA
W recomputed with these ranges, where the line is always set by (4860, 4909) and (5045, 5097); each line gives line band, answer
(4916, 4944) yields -0.12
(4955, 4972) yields -0.31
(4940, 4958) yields -0.69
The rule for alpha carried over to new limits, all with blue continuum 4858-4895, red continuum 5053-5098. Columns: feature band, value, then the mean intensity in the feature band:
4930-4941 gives -0.07 mag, 9.33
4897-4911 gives -0.13 mag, 9.74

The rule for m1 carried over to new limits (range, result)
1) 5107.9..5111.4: 9.3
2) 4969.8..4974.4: 9.33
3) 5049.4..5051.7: 9.12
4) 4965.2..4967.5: 9.63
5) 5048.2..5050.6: 9.2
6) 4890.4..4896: 8.83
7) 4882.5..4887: 9.05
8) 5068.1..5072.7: 9.21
